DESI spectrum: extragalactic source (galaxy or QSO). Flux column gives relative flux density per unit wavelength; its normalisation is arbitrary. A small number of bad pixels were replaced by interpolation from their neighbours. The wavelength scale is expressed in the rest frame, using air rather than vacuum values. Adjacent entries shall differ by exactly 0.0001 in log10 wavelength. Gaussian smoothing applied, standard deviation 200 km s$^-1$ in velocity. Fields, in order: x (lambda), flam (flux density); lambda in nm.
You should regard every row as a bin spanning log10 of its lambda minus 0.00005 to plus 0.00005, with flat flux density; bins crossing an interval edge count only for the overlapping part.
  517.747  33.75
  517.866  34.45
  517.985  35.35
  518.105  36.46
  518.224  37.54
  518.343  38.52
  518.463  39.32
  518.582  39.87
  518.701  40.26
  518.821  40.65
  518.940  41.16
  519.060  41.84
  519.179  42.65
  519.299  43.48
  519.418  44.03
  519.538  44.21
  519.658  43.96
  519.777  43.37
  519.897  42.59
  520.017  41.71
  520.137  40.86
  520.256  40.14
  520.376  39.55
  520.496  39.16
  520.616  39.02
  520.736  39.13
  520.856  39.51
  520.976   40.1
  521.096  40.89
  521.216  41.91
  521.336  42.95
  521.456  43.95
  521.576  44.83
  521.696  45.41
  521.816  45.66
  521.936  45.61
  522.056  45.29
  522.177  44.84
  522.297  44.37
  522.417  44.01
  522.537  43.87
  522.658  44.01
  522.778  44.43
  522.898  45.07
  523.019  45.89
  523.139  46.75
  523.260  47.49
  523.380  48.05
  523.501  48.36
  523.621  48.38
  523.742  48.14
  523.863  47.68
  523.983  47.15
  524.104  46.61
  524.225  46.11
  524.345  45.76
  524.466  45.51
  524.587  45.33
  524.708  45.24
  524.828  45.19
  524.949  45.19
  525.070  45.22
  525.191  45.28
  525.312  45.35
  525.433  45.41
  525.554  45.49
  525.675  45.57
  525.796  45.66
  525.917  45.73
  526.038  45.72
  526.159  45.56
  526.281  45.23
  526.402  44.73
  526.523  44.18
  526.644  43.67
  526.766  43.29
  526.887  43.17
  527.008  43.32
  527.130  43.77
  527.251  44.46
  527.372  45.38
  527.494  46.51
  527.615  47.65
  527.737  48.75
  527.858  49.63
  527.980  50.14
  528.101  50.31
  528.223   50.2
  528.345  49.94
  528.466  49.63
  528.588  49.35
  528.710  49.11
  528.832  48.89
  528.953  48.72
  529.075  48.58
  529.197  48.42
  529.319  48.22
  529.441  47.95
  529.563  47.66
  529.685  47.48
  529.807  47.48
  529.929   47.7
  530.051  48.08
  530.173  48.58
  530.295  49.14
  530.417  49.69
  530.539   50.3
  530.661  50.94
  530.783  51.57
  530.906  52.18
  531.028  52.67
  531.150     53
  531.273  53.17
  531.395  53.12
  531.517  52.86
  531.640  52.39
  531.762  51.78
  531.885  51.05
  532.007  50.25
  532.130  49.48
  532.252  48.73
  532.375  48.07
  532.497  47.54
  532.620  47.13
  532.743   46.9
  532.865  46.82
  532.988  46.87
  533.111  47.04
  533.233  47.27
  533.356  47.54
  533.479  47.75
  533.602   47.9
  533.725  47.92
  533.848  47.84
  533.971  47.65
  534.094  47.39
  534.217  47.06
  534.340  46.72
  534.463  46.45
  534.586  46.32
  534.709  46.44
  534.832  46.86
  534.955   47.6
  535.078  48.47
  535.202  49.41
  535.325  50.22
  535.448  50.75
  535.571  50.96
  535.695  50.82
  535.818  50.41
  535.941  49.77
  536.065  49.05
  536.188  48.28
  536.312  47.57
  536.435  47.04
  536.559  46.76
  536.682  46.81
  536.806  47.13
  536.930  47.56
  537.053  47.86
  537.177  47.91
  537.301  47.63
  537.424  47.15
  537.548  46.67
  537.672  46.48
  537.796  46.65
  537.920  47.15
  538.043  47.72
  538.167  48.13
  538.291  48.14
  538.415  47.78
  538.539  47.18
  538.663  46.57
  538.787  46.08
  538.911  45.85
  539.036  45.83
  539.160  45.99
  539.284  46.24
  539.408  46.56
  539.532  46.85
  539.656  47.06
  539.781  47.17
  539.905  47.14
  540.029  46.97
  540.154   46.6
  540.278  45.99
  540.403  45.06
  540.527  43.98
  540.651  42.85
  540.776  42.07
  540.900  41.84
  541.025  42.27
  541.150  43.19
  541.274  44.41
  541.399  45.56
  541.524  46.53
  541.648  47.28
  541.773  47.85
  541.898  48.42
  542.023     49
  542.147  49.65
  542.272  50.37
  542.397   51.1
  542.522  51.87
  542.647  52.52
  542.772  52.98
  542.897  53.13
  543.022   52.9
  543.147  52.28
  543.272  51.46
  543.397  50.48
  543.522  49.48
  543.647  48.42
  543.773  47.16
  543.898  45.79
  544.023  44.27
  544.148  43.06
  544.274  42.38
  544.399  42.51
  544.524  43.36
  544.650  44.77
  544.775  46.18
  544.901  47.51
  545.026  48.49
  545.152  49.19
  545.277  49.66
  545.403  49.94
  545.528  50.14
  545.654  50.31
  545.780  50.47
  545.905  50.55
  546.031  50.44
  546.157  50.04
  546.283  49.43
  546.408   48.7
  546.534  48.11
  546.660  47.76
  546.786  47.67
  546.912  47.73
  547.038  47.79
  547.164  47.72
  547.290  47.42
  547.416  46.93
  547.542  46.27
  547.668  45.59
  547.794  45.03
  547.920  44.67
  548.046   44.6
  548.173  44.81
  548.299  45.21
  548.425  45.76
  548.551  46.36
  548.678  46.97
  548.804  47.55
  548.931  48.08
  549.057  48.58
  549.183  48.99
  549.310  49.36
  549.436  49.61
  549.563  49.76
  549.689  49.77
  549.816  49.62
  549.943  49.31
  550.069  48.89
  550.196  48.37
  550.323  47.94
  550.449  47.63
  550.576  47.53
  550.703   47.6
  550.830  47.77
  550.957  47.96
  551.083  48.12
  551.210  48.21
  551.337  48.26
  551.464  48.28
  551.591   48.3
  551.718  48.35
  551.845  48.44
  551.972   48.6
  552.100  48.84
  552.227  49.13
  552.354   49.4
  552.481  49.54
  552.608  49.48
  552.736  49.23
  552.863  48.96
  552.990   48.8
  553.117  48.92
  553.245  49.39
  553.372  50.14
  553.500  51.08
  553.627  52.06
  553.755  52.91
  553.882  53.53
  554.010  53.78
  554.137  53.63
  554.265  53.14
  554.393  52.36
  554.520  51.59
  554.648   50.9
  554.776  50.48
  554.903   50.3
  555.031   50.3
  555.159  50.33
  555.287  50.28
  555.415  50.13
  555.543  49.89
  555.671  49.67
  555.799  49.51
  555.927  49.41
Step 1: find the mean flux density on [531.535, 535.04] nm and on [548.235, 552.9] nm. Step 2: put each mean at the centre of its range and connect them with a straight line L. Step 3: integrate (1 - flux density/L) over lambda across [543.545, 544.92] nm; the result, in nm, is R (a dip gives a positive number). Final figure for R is 0.09 nm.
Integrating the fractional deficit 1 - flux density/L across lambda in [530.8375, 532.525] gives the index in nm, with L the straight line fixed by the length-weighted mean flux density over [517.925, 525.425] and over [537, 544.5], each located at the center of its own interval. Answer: -0.22 nm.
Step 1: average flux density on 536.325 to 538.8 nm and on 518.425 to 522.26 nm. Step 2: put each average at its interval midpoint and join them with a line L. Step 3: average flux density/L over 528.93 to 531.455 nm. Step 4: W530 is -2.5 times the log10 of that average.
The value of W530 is -0.11 mag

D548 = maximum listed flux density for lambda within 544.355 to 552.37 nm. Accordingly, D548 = 50.55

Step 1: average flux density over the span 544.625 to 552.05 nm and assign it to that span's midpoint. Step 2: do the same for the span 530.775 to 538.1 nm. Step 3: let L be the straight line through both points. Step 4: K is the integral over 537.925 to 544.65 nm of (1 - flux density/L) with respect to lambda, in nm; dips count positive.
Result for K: 0.18 nm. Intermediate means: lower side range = 48.6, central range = 47.1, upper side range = 48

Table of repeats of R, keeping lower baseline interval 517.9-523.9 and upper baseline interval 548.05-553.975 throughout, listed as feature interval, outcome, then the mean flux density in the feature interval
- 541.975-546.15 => -0.13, 48.9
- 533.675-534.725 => -0.04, 47.1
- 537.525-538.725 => -0.03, 47.3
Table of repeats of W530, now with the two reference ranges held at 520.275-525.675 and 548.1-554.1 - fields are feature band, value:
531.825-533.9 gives -0.04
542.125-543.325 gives -0.09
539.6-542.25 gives 0.03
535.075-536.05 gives -0.08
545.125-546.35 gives -0.04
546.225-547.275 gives 0.00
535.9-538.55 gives -0.02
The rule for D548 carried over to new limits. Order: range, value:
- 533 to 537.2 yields 50.96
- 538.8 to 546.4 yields 53.13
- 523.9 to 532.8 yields 53.17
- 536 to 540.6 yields 49.05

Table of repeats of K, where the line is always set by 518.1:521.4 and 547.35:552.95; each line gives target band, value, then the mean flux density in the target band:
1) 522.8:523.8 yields -0.13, 47.2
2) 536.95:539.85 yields -0.11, 47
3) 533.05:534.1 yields -0.08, 47.6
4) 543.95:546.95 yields -0.05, 47.6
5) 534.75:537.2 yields -0.21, 48.6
